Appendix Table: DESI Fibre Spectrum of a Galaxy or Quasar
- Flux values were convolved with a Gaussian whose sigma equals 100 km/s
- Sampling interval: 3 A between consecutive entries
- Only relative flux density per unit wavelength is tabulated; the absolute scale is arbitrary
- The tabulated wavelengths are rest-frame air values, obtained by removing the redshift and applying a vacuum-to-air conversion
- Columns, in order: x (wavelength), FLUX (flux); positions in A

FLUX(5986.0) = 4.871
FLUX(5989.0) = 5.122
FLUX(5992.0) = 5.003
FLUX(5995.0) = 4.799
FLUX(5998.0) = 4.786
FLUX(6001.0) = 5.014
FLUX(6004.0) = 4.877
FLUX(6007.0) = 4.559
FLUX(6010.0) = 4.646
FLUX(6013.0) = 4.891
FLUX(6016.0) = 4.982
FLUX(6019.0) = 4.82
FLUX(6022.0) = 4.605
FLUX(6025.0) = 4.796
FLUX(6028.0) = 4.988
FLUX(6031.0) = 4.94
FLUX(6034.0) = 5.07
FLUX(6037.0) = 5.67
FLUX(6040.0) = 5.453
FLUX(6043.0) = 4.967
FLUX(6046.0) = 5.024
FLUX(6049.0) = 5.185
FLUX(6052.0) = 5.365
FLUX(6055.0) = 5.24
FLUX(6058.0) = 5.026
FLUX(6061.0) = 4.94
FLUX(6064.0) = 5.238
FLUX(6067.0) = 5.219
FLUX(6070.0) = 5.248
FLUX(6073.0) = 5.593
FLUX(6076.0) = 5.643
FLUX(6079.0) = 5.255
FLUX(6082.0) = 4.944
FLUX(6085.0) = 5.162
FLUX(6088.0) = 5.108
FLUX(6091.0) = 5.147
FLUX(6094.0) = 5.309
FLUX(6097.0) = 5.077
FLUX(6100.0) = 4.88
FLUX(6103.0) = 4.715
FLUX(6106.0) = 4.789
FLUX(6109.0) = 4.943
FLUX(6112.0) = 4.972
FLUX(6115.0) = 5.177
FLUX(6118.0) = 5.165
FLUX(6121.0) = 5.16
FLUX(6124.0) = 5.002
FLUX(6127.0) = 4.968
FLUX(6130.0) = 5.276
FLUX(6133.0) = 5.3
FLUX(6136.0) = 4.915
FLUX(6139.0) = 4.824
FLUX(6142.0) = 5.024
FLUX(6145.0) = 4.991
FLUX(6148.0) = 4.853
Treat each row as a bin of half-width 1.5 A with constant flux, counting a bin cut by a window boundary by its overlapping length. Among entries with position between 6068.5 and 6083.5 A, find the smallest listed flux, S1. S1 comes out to 4.944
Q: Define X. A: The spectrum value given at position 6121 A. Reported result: 5.16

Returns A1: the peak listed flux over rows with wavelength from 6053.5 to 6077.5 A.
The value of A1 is 5.643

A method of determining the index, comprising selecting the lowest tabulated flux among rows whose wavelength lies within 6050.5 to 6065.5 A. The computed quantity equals 4.94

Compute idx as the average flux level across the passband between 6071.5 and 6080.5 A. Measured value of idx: 5.5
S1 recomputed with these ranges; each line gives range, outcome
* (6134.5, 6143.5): 4.824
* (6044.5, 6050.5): 5.024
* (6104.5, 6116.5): 4.789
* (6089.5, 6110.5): 4.715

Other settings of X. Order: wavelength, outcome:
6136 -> 4.915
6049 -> 5.185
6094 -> 5.309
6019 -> 4.82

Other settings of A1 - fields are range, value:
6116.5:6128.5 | 5.165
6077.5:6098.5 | 5.309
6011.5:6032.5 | 4.988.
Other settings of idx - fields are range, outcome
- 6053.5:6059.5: 5.13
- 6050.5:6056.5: 5.3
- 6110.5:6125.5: 5.1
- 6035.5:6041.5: 5.56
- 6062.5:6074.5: 5.32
